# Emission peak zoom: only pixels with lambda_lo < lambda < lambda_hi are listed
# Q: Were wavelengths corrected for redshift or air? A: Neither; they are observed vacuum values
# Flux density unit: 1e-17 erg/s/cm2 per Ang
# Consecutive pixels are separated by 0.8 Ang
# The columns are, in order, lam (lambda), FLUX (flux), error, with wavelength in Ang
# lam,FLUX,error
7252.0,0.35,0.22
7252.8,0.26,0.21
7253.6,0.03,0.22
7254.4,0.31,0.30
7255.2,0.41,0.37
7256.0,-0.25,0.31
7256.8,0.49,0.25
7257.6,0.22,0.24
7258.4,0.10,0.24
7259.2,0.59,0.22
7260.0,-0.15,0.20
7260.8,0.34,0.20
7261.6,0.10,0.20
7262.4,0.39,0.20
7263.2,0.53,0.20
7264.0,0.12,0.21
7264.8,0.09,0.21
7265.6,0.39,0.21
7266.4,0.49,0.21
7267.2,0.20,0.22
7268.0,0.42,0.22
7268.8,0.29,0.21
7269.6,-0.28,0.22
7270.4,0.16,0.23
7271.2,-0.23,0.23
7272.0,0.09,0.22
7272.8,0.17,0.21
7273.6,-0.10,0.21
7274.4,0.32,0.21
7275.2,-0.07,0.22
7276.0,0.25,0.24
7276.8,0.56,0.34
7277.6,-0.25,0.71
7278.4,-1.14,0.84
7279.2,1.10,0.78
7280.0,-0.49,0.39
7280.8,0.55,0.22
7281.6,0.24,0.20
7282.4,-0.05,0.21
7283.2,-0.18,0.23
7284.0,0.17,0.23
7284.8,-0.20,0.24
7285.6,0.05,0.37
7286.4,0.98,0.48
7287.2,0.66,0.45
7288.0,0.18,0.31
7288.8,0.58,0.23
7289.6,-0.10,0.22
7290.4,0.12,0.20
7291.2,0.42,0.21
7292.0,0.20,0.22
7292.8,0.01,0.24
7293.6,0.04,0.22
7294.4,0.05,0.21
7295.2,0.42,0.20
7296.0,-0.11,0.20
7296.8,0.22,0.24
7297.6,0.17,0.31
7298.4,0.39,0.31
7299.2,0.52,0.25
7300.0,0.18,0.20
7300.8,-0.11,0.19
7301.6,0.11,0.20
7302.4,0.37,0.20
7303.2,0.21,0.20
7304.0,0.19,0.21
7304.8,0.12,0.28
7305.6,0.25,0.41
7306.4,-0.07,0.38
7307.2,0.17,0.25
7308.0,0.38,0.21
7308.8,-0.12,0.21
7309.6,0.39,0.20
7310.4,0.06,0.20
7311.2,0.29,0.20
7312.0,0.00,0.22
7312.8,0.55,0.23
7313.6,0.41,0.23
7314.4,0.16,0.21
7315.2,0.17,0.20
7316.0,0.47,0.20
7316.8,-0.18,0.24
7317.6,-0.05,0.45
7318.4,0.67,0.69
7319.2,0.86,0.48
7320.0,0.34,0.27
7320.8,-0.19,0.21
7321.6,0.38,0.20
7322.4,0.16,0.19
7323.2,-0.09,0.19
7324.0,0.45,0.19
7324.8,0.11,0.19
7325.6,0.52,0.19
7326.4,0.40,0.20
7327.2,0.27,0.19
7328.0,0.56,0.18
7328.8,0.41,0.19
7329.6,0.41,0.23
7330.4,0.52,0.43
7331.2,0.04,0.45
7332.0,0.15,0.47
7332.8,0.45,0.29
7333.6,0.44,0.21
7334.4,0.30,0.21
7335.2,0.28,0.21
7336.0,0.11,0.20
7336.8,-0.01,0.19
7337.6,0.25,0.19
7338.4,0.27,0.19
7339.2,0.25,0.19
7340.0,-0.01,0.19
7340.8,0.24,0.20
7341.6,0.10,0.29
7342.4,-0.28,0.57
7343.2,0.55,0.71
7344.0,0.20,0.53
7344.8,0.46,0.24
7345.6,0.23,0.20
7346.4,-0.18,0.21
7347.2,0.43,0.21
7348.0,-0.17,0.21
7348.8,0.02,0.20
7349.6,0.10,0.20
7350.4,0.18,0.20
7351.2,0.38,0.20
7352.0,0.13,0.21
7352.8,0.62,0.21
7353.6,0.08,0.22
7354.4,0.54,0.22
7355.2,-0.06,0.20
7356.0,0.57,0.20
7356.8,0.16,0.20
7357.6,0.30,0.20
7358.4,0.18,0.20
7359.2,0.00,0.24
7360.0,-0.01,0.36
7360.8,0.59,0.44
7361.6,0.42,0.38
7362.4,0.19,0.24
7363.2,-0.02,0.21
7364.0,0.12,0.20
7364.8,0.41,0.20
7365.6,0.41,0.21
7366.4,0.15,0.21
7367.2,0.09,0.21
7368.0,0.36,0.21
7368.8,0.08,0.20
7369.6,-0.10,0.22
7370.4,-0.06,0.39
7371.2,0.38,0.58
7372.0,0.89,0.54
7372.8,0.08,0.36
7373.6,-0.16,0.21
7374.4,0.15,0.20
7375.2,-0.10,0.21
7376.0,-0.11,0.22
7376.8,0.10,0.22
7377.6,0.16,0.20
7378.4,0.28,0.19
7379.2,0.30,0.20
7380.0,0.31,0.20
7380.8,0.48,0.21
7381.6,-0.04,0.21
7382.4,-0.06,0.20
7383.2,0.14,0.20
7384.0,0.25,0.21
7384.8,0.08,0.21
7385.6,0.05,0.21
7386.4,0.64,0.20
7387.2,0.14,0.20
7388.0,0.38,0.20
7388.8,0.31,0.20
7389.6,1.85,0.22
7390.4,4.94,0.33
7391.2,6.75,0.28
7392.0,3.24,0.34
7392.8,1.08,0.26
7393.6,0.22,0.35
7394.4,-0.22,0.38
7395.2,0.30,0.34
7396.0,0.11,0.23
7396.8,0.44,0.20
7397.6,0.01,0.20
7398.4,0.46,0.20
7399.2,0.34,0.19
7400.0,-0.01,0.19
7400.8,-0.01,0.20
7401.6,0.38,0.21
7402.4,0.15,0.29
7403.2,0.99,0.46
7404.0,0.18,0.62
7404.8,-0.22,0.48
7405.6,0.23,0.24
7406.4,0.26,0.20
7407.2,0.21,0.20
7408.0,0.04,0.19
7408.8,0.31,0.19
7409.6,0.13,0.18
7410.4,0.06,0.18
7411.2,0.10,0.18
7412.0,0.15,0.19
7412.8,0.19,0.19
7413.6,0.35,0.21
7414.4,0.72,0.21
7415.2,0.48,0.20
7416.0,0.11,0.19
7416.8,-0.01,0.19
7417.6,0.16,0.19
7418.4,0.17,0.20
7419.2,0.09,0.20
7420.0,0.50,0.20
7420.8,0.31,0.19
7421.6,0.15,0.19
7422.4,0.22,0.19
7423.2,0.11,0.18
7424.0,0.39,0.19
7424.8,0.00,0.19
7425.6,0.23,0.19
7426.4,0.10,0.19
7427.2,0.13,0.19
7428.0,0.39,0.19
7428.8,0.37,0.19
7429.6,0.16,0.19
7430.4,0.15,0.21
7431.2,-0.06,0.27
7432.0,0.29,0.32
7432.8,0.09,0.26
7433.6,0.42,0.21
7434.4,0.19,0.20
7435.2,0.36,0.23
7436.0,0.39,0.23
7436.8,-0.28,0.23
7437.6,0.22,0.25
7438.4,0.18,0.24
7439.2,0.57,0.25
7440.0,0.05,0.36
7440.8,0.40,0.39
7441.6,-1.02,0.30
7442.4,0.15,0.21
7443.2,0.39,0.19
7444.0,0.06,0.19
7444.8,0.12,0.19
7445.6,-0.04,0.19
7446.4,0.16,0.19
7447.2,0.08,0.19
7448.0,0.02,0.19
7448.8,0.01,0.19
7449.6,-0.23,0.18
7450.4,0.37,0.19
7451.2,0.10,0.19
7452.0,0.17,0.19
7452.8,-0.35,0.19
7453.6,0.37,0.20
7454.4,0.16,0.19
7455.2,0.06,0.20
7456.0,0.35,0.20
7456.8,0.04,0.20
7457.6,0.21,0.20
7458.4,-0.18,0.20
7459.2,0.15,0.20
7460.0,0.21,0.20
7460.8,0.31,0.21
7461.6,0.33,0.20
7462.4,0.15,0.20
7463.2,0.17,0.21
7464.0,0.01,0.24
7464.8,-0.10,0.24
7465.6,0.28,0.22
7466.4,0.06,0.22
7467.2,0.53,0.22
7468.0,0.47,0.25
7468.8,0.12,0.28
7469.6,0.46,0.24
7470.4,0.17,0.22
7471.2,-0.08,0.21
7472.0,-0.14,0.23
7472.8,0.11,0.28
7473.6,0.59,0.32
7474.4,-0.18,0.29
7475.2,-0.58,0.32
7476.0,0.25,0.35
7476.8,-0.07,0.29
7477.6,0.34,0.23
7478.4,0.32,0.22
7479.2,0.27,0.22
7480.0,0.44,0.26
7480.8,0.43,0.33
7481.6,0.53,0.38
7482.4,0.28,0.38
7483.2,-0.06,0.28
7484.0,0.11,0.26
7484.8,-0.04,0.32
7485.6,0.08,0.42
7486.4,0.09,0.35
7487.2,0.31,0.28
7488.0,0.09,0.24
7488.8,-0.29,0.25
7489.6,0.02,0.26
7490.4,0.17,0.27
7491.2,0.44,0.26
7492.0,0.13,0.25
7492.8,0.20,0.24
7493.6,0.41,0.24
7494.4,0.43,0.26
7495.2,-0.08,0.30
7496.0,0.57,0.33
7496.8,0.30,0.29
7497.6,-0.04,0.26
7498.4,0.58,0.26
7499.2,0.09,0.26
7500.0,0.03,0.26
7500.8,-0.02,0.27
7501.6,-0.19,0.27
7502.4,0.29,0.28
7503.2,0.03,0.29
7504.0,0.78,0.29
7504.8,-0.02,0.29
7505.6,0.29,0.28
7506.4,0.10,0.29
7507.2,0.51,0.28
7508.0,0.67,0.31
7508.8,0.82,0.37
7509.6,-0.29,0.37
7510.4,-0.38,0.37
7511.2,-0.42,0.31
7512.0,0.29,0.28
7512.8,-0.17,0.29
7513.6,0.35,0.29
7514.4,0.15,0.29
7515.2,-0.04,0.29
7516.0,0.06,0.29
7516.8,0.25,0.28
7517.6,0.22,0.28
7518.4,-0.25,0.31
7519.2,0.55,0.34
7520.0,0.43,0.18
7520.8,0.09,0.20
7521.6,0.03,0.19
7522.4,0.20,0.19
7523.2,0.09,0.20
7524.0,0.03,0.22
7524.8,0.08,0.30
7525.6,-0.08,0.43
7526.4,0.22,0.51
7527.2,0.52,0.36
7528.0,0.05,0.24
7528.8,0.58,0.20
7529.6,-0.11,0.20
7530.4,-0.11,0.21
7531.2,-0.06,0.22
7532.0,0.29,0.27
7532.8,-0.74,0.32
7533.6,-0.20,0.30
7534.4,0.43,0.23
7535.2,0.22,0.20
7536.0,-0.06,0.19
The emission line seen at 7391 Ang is H-alpha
